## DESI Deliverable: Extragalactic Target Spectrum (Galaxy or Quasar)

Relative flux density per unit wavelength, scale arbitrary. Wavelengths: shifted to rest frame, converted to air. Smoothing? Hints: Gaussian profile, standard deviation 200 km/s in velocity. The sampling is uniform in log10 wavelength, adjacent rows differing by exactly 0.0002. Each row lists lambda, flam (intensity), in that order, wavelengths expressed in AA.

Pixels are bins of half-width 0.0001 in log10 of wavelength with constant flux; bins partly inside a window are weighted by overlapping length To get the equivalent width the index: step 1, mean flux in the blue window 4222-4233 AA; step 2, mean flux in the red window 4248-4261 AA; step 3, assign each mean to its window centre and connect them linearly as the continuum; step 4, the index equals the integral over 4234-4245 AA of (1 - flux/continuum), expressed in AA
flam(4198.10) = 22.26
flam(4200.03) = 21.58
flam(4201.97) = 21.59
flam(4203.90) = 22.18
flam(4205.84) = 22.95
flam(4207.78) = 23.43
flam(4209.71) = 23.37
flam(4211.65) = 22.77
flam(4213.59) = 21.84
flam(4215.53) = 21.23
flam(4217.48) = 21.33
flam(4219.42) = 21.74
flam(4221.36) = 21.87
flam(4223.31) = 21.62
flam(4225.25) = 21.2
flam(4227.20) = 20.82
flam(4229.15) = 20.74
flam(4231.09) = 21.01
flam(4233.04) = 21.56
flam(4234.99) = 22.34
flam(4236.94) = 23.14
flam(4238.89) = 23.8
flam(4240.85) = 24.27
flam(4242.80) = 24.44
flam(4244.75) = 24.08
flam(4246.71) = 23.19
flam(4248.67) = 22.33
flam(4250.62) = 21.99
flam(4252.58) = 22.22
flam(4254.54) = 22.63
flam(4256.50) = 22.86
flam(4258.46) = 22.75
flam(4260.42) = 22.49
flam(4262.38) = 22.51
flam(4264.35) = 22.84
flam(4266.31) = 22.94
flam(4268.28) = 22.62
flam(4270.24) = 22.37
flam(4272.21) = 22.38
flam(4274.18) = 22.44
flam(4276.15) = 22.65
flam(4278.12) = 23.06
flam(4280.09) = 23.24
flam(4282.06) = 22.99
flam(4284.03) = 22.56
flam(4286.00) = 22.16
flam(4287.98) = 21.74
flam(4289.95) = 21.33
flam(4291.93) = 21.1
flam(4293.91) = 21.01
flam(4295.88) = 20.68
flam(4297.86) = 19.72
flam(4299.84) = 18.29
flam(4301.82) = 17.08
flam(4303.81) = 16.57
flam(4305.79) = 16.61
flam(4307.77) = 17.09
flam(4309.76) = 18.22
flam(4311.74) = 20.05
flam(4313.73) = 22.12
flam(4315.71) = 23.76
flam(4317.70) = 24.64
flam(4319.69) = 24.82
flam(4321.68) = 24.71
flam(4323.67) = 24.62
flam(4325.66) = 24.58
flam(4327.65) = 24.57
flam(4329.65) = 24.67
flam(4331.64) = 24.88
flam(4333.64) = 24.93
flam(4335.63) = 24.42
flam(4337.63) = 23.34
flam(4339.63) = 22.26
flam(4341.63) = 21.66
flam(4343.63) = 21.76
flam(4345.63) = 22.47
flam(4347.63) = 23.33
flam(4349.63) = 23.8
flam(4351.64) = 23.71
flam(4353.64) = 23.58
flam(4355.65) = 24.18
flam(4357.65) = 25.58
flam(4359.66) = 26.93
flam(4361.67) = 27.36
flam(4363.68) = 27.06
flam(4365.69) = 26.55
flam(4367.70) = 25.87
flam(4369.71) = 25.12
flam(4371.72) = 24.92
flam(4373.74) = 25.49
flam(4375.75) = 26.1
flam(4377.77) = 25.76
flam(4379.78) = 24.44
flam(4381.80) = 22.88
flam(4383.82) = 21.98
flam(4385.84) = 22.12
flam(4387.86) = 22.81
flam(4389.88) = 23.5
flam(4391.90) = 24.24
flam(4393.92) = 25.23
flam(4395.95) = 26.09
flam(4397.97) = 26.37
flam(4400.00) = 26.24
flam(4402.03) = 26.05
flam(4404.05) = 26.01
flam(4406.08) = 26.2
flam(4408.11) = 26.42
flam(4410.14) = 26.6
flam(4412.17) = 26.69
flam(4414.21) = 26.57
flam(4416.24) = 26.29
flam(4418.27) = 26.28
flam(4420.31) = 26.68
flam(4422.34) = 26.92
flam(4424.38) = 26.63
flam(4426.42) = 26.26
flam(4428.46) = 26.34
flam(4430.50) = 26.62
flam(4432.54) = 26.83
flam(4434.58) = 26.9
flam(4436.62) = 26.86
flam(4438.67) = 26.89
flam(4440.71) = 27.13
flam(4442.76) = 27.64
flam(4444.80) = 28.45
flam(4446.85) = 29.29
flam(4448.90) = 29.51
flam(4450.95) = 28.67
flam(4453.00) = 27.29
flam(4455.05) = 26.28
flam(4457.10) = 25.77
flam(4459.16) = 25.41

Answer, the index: -1.0 AA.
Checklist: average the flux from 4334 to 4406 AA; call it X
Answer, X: 24.6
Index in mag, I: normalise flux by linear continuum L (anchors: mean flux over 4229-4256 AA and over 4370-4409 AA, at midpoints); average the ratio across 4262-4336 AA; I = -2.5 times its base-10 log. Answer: 0.08 mag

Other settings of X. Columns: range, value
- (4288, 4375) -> 22.9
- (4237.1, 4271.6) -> 23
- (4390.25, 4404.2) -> 25.6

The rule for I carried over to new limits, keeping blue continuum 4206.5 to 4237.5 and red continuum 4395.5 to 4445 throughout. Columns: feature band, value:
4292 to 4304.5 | 0.234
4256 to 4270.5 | 0.008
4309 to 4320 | 0.089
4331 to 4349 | 0.067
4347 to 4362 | 0.014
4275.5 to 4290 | 0.037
